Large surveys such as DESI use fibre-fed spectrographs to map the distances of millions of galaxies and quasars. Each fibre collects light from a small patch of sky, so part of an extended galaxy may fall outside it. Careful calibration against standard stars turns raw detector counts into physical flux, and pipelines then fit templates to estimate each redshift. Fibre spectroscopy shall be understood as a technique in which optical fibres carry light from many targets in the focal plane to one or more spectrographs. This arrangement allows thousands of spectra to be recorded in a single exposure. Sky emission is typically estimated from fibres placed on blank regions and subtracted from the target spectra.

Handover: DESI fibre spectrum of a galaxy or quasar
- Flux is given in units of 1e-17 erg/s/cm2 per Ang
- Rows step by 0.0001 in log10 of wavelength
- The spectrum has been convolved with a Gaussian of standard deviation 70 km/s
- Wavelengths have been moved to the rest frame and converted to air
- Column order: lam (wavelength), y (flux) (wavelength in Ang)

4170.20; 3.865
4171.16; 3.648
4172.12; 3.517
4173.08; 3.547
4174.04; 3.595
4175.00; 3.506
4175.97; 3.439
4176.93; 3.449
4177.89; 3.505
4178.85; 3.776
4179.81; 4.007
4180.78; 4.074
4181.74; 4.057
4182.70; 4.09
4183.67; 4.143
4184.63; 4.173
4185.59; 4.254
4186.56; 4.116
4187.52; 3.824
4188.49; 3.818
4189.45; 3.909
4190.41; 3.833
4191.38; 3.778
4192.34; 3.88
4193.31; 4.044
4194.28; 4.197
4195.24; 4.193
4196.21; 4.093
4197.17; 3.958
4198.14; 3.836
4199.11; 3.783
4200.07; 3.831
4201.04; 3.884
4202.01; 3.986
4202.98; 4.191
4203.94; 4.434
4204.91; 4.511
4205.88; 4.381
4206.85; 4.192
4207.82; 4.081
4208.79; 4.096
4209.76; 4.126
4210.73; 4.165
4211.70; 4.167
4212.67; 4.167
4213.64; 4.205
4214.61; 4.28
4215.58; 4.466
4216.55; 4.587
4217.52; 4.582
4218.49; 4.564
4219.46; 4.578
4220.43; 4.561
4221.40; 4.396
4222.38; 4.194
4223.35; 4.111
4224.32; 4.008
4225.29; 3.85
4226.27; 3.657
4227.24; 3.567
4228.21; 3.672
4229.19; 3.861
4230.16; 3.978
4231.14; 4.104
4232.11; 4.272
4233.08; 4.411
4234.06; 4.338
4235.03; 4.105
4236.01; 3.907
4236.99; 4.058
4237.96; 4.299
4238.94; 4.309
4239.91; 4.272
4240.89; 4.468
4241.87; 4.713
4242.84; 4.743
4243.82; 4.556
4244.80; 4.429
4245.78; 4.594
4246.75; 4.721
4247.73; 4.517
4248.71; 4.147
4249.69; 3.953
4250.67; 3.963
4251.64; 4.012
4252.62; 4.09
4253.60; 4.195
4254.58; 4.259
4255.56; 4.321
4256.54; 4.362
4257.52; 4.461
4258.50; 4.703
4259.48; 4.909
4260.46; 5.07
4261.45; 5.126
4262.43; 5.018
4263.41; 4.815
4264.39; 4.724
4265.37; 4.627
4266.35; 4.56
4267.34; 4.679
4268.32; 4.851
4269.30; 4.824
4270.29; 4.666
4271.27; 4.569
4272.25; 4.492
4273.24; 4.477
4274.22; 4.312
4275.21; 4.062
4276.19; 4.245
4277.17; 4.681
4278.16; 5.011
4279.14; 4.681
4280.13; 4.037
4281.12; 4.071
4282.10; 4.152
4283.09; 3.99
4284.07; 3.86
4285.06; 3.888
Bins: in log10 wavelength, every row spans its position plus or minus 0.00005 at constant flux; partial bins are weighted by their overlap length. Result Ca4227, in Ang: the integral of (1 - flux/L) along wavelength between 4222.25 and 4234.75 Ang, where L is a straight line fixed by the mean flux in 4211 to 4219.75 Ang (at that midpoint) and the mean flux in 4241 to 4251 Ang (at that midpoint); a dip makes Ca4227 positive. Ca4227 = 1.2 Ang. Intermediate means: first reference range 4.39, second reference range 4.44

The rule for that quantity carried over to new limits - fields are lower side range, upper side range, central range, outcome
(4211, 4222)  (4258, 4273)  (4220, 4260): 2.93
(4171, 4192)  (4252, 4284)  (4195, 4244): -0.71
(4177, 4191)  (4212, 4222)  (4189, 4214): 0.79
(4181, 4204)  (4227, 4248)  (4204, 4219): -0.69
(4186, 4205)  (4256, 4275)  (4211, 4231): 0.34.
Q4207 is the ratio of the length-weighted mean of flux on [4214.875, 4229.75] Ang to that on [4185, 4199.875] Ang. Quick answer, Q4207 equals 1.1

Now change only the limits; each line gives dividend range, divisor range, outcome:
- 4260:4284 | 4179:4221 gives 1.10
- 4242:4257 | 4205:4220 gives 1.00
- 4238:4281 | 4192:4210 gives 1.10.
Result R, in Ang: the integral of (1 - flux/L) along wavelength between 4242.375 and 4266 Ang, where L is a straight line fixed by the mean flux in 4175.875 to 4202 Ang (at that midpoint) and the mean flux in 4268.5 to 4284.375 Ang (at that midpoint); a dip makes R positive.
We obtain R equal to -1.3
